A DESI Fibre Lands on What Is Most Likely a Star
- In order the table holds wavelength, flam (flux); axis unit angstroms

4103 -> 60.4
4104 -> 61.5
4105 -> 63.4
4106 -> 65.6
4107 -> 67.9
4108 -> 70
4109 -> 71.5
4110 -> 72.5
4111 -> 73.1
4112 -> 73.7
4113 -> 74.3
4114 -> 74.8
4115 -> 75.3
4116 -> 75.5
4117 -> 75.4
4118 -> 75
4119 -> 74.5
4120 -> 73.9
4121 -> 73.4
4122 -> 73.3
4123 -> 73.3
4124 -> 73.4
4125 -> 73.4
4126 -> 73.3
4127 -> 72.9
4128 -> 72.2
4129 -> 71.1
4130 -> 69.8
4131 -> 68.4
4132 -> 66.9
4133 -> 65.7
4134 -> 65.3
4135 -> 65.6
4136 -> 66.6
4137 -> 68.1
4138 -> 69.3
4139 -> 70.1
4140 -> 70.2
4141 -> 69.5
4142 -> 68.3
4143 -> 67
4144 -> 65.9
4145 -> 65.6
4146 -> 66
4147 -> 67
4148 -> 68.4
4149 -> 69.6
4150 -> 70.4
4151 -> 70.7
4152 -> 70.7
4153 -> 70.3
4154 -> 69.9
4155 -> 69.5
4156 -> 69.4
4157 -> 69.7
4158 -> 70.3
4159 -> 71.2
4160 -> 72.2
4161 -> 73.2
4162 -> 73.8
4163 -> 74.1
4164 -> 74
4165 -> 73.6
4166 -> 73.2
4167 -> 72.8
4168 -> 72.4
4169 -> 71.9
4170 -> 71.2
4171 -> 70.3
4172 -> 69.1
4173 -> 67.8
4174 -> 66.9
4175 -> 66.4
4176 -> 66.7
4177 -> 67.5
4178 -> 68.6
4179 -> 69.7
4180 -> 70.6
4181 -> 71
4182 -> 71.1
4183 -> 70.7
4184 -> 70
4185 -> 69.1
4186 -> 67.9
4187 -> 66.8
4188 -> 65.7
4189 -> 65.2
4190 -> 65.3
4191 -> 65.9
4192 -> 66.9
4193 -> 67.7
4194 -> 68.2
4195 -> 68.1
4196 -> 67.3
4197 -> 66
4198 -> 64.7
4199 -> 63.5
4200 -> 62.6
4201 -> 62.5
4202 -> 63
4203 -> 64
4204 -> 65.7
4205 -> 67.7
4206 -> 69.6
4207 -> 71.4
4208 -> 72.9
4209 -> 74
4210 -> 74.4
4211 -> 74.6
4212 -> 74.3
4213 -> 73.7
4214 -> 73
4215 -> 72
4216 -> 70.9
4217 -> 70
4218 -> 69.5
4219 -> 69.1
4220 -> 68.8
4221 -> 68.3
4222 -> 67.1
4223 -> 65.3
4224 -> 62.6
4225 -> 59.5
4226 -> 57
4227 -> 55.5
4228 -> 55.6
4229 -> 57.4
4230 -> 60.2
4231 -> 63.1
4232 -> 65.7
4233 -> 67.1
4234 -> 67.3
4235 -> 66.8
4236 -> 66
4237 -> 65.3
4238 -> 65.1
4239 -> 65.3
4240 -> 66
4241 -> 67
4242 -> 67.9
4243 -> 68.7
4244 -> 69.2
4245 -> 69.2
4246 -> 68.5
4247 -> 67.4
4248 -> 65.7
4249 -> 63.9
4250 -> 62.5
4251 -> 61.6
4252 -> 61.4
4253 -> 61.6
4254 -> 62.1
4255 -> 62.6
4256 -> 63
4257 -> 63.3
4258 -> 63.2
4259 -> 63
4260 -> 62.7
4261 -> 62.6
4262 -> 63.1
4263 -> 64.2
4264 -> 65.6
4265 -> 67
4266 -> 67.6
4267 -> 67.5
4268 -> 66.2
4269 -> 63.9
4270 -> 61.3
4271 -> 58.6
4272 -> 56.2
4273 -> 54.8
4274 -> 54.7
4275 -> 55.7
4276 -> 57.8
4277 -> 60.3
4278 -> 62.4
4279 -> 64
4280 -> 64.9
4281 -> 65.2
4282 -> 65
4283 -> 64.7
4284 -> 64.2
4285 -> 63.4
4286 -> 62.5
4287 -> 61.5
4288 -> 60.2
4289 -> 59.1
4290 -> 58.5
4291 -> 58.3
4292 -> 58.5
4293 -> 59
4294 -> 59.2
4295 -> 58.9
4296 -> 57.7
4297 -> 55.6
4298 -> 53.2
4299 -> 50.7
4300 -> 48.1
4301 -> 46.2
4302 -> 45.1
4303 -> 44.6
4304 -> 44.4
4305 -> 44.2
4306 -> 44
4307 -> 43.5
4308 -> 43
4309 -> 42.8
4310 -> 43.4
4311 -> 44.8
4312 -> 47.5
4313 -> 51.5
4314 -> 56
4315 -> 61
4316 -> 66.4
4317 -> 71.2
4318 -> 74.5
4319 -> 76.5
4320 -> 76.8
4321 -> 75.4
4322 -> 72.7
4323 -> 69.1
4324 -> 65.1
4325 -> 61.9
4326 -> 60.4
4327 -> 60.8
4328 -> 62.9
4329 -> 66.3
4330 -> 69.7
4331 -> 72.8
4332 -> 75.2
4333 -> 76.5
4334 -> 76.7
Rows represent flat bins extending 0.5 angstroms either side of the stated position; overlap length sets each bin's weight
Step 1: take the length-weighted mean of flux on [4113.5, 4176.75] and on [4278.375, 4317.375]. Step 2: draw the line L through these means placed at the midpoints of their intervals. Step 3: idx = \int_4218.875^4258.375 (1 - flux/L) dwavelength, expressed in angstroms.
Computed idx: -2.1 angstroms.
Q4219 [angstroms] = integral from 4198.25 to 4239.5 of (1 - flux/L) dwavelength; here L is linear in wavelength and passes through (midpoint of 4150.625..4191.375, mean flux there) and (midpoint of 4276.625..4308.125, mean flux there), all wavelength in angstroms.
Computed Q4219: -1.3 angstroms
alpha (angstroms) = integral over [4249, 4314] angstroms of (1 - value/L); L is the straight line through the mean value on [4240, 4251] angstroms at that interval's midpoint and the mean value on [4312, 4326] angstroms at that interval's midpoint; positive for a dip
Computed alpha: 8.7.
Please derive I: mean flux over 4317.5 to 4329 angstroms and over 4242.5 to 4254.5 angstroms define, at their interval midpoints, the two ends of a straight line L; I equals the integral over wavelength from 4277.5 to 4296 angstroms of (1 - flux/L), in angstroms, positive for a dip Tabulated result 1.5 angstroms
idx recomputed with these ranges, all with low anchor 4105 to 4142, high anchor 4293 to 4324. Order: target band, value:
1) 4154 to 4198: -1.8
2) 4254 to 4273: -1.2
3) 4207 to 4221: -1.8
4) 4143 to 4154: 0.1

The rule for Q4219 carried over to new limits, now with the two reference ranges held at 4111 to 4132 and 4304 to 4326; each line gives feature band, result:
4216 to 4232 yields 0.4 angstroms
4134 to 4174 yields 0.4 angstroms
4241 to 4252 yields -0.5 angstroms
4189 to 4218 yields -0.7 angstroms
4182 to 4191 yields 0.1 angstroms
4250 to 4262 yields 0.1 angstroms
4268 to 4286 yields 0.0 angstroms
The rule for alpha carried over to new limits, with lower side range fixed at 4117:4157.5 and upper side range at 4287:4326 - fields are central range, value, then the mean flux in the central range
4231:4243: -0.8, 66.3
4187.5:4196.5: -0.1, 66.7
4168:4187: -0.7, 69.3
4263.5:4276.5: -0.4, 61.3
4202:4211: -0.7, 69.8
